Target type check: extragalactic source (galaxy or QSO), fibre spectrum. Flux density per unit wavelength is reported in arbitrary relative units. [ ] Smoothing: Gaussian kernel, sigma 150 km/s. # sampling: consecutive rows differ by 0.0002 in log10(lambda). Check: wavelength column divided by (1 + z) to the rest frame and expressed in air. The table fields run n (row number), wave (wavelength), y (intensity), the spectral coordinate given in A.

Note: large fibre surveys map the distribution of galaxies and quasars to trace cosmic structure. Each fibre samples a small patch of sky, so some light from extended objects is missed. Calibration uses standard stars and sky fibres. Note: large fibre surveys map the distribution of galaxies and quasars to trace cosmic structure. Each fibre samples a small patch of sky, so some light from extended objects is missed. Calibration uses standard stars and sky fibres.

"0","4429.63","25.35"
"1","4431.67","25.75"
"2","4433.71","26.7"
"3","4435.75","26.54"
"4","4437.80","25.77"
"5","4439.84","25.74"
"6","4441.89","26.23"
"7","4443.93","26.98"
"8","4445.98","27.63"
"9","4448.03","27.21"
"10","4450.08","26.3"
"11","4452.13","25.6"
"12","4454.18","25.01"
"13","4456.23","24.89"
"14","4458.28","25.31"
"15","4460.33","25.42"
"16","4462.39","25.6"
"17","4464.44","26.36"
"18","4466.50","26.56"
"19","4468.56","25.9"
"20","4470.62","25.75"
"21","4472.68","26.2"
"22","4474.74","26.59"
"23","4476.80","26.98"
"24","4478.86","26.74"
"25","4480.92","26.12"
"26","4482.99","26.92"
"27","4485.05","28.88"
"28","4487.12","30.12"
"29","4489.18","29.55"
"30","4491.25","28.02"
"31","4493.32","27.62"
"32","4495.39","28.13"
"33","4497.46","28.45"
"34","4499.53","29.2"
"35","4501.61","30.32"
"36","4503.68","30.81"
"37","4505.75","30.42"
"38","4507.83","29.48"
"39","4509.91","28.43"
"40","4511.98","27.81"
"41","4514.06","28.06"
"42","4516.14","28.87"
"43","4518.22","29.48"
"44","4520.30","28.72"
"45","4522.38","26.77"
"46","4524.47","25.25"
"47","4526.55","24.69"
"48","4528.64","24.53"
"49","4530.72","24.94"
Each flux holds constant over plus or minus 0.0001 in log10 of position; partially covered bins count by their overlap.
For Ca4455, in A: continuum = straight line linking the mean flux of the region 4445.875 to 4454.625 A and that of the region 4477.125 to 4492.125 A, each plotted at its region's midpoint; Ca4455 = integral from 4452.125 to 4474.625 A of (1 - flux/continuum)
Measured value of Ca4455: 1.02 A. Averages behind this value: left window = 26.3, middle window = 25.7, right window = 28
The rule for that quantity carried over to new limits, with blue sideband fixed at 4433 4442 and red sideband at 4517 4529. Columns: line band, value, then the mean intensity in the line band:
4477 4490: -0.74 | 28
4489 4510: -2.04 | 29.1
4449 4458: 0.28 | 25.5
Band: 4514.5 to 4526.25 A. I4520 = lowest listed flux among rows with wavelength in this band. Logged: 25.25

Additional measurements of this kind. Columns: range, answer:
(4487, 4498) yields 27.62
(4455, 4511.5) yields 24.89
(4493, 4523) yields 26.77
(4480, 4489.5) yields 26.12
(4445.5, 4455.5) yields 25.01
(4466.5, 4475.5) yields 25.75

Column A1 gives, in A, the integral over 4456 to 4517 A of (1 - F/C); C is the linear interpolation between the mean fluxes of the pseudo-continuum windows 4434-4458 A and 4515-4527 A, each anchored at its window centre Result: -1.9 A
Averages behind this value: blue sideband 26.2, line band 27.7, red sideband 27.4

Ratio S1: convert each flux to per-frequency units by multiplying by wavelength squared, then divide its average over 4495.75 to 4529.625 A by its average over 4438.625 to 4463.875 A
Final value 1.11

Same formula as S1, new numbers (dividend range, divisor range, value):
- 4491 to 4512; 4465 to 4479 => 1.12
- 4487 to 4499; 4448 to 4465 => 1.13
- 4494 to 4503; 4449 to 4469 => 1.15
